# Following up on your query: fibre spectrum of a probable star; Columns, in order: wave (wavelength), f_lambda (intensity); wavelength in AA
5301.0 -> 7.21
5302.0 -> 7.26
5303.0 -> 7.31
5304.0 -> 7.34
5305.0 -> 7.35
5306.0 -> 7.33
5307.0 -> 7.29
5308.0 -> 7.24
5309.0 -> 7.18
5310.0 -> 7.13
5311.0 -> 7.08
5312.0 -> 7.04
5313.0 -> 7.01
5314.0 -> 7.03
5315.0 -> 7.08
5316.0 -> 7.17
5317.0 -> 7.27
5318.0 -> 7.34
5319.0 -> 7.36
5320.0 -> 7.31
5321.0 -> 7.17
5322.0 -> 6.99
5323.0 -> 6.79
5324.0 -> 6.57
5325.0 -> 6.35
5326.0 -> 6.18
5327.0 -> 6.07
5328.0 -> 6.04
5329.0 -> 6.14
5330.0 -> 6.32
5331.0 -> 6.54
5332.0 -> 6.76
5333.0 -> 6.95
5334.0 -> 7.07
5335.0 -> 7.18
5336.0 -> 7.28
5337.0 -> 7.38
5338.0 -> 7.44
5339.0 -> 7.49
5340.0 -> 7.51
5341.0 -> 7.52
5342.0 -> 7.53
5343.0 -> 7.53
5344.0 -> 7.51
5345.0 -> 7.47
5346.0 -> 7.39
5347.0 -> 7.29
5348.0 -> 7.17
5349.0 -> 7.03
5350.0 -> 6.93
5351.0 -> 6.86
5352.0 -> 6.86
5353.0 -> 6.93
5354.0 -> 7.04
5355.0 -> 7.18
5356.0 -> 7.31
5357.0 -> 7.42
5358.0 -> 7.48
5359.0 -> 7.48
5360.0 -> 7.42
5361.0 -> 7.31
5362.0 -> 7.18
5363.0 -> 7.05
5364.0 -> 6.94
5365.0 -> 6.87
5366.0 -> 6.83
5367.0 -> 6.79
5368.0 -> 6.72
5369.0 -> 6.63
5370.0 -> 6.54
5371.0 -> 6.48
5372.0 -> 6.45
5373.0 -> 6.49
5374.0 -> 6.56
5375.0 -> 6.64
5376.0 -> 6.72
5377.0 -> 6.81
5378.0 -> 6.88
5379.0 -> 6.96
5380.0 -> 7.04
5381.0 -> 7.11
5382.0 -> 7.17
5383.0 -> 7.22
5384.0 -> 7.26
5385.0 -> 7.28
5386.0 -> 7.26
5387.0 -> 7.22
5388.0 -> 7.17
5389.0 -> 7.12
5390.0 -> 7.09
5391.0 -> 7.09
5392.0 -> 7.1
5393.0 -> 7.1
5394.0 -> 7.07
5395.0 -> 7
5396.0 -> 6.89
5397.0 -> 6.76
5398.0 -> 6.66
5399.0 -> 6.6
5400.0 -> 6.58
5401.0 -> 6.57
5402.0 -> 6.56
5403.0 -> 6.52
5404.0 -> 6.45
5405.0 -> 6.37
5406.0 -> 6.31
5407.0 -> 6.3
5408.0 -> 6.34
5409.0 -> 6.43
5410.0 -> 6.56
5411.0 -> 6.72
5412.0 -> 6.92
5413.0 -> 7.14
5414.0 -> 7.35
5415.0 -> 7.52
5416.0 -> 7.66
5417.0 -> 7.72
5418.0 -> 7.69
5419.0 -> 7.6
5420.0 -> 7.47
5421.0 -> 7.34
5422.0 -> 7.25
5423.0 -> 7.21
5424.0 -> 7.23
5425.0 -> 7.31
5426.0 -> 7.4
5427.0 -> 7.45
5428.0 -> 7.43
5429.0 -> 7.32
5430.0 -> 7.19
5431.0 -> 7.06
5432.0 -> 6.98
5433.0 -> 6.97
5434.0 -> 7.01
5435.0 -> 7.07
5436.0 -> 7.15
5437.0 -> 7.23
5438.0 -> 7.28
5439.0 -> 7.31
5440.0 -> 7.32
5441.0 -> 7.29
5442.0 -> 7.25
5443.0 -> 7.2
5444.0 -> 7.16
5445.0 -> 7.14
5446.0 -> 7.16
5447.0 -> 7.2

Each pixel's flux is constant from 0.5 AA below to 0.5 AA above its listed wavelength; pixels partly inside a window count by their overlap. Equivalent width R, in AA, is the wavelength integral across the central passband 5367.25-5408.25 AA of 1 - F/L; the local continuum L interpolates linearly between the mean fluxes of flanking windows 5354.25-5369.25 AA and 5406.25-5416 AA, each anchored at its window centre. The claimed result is 0.9 AA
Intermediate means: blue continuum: 7.11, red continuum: 6.84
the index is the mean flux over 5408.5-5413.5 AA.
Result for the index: 6.75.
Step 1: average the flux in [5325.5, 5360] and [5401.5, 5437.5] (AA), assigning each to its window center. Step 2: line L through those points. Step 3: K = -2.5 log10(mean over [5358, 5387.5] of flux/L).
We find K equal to 0.02 mag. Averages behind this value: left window 7.07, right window 7.06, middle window 6.95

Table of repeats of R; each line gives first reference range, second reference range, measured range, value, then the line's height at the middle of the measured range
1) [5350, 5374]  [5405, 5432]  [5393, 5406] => 0.74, 7.07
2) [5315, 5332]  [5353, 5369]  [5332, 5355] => -0.98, 6.94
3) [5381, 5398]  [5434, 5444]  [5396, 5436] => 0.91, 7.16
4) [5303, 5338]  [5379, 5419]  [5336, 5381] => -0.73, 6.96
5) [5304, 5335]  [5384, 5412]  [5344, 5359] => -0.71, 6.87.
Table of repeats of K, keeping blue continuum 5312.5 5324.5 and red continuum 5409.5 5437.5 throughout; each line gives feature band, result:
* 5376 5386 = 0.02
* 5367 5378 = 0.09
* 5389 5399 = 0.04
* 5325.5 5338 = 0.07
